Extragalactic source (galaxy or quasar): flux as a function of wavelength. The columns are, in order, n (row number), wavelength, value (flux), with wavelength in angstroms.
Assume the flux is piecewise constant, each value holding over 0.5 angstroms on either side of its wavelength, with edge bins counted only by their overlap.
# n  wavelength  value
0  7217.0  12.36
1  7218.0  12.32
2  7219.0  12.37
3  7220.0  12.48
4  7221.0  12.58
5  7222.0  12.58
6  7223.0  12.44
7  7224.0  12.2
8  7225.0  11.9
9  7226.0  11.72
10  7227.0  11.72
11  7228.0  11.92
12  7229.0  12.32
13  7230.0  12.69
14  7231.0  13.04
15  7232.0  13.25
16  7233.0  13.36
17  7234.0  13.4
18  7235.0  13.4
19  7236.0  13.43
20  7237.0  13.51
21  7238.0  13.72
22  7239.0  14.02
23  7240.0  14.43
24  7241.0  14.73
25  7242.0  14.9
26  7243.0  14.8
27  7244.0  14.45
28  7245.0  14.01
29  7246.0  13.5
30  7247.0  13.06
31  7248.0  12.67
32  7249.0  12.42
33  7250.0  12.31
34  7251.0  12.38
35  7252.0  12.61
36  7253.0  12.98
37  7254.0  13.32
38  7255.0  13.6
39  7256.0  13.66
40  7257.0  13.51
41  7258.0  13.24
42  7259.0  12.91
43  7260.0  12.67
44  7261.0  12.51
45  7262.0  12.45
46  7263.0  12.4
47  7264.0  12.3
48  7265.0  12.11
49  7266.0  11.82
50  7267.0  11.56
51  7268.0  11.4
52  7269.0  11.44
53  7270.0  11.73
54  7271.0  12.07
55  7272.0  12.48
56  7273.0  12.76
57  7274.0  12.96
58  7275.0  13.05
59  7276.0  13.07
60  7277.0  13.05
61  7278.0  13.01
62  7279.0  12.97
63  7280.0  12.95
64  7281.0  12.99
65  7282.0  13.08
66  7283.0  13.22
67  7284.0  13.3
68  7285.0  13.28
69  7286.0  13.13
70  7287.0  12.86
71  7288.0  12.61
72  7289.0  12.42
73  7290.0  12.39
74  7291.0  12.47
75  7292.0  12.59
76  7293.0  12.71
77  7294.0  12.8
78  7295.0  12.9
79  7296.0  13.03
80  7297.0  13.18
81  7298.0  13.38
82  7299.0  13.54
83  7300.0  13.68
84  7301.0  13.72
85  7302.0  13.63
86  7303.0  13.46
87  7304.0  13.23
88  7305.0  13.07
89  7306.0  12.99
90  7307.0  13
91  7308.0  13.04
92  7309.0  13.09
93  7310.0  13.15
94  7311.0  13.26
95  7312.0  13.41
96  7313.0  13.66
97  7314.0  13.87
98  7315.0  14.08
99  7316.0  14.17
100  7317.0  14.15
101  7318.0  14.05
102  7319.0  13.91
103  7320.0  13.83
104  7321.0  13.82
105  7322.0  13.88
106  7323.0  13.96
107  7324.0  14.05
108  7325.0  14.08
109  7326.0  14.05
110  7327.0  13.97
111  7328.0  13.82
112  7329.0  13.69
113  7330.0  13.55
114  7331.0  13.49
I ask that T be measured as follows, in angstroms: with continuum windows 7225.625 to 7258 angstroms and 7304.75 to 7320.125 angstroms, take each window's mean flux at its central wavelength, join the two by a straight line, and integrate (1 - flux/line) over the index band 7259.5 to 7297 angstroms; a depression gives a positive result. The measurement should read 2.2 angstroms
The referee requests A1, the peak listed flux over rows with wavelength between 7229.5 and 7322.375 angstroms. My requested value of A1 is 14.9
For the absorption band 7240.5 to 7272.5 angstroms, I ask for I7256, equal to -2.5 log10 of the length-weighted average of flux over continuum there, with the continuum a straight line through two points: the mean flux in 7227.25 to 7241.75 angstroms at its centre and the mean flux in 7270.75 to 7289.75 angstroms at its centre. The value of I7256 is 0.02 mag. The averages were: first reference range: 13.4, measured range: 12.9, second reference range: 12.9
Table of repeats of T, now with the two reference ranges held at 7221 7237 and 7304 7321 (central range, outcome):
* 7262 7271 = 0.8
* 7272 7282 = 0.2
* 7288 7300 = 0.4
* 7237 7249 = -1.1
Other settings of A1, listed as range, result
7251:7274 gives 13.66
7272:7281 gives 13.07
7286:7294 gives 13.13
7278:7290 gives 13.3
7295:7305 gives 13.72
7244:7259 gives 14.45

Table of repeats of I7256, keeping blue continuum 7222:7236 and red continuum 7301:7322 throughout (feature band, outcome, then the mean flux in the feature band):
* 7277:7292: 0.03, 12.9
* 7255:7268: 0.03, 12.6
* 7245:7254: 0.00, 12.8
